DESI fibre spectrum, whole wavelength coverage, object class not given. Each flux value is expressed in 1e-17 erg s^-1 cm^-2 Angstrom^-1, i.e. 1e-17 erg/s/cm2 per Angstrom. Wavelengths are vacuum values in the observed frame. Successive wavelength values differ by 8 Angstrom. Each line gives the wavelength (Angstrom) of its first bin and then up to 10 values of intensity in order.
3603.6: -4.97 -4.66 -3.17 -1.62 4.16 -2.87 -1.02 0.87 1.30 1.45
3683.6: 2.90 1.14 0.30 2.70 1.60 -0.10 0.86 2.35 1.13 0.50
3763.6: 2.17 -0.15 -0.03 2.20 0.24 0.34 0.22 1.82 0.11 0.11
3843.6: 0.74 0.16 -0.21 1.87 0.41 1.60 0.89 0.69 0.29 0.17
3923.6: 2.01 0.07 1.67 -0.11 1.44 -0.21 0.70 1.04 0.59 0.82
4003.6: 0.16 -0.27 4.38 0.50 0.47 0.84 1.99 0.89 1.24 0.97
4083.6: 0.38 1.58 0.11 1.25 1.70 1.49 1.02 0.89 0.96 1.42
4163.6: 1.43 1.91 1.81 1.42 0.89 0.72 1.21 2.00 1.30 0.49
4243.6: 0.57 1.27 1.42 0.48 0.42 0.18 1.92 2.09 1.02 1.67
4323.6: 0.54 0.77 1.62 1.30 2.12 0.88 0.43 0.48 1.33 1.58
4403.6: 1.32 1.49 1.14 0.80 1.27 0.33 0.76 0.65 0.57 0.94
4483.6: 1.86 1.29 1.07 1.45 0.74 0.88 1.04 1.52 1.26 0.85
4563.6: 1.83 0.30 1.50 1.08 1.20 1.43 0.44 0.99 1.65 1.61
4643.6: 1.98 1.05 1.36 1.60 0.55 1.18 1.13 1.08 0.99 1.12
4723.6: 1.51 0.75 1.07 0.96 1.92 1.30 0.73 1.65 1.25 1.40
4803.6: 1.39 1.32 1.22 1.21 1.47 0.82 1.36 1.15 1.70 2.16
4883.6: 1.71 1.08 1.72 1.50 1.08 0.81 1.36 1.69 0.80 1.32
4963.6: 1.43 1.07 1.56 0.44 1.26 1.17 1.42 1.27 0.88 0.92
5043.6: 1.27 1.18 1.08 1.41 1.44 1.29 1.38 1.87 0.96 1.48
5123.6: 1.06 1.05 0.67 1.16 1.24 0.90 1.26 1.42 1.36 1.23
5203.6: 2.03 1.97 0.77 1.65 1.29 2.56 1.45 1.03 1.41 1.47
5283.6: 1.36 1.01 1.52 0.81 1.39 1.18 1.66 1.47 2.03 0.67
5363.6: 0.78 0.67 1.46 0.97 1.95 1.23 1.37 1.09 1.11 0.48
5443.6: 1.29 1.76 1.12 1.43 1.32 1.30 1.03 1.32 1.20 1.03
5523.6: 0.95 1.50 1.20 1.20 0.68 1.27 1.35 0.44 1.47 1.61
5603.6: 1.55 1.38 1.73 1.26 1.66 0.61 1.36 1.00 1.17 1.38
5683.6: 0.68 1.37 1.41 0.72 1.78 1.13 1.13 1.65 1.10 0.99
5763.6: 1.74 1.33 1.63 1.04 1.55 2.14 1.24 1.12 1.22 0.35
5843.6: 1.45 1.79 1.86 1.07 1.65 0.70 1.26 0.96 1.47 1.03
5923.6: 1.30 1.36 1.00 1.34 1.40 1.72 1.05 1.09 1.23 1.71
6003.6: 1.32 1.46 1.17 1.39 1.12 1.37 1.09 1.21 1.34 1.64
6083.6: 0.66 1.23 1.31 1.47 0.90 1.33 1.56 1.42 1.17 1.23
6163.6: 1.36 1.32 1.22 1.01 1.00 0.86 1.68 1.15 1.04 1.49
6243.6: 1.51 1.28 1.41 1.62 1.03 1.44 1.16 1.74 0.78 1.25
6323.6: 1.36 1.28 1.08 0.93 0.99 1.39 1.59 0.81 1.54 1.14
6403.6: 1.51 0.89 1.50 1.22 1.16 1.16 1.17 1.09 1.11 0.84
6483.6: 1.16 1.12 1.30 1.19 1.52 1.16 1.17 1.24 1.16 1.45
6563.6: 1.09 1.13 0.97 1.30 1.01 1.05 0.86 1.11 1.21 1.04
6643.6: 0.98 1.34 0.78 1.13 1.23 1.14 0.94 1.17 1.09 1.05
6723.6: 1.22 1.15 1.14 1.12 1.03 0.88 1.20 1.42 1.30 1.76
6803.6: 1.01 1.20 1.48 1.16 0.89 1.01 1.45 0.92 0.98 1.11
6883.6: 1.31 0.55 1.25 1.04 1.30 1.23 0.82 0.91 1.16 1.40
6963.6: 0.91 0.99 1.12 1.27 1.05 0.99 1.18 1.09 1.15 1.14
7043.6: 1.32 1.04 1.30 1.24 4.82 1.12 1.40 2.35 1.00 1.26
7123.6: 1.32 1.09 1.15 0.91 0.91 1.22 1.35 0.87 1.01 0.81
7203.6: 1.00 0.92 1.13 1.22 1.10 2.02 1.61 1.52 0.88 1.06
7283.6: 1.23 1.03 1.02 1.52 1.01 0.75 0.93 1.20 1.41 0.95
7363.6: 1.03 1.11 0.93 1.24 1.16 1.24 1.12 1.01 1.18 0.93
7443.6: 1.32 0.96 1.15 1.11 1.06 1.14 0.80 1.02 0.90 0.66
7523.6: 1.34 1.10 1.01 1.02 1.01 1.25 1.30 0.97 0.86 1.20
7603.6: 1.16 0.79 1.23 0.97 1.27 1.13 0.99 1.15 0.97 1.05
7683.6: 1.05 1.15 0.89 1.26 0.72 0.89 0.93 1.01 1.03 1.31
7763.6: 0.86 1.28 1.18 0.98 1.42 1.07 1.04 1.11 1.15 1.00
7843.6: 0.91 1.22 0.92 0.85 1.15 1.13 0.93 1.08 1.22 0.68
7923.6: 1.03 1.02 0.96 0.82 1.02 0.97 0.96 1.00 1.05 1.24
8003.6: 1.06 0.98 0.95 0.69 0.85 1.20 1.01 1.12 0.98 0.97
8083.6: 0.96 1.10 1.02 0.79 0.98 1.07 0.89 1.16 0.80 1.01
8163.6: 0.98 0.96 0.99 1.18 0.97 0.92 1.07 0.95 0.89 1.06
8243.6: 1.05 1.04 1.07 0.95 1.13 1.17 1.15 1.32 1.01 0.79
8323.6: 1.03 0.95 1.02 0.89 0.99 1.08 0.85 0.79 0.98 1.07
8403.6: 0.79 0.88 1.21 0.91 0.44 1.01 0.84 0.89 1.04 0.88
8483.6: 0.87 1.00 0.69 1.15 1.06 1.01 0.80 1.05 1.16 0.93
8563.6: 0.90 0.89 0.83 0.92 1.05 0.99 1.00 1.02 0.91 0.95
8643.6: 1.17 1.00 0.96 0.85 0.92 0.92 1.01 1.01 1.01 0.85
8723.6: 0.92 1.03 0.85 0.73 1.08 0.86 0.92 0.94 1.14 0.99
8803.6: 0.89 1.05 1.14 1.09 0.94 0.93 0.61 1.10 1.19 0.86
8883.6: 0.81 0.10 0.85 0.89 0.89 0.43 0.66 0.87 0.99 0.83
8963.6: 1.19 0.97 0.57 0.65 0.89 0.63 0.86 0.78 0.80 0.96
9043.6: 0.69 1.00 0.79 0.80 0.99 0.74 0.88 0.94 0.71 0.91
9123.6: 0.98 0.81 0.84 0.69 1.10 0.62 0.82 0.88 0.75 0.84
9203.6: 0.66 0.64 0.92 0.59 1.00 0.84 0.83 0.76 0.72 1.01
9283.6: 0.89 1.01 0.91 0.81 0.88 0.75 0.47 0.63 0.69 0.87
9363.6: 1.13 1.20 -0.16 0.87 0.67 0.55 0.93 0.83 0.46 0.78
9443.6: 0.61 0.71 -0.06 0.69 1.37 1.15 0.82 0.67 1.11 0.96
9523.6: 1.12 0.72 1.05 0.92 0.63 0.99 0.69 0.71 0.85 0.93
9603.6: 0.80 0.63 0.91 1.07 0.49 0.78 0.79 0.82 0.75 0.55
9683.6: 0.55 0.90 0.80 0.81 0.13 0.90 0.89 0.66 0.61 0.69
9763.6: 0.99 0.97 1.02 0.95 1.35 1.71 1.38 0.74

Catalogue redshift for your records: 0.08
